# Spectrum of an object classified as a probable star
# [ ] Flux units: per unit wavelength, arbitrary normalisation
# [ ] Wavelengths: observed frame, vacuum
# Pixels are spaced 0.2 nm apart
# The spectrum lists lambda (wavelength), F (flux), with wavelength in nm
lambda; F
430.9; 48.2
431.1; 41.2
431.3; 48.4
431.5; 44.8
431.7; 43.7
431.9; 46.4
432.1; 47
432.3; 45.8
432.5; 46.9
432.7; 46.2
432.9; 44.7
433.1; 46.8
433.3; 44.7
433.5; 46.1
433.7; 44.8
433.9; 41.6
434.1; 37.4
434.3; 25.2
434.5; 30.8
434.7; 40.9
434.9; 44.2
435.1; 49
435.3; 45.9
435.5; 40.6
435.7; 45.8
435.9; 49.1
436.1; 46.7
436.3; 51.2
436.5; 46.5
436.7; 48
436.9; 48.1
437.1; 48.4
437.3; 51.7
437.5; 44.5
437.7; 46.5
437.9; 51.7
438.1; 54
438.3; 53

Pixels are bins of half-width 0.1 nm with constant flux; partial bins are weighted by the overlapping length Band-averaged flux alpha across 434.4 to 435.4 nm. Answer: 42.2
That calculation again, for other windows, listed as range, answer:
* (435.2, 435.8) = 44.1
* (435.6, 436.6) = 47.9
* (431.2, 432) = 45.8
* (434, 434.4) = 31.3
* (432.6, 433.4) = 45.6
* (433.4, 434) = 44.2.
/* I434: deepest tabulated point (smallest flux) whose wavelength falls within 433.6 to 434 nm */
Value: 41.6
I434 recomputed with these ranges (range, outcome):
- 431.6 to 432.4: 43.7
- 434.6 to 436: 40.6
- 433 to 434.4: 25.2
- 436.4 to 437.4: 46.5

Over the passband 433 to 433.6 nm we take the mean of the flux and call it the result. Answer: 45.9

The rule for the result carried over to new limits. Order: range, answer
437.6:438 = 49.1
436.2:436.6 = 48.9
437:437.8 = 47.8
